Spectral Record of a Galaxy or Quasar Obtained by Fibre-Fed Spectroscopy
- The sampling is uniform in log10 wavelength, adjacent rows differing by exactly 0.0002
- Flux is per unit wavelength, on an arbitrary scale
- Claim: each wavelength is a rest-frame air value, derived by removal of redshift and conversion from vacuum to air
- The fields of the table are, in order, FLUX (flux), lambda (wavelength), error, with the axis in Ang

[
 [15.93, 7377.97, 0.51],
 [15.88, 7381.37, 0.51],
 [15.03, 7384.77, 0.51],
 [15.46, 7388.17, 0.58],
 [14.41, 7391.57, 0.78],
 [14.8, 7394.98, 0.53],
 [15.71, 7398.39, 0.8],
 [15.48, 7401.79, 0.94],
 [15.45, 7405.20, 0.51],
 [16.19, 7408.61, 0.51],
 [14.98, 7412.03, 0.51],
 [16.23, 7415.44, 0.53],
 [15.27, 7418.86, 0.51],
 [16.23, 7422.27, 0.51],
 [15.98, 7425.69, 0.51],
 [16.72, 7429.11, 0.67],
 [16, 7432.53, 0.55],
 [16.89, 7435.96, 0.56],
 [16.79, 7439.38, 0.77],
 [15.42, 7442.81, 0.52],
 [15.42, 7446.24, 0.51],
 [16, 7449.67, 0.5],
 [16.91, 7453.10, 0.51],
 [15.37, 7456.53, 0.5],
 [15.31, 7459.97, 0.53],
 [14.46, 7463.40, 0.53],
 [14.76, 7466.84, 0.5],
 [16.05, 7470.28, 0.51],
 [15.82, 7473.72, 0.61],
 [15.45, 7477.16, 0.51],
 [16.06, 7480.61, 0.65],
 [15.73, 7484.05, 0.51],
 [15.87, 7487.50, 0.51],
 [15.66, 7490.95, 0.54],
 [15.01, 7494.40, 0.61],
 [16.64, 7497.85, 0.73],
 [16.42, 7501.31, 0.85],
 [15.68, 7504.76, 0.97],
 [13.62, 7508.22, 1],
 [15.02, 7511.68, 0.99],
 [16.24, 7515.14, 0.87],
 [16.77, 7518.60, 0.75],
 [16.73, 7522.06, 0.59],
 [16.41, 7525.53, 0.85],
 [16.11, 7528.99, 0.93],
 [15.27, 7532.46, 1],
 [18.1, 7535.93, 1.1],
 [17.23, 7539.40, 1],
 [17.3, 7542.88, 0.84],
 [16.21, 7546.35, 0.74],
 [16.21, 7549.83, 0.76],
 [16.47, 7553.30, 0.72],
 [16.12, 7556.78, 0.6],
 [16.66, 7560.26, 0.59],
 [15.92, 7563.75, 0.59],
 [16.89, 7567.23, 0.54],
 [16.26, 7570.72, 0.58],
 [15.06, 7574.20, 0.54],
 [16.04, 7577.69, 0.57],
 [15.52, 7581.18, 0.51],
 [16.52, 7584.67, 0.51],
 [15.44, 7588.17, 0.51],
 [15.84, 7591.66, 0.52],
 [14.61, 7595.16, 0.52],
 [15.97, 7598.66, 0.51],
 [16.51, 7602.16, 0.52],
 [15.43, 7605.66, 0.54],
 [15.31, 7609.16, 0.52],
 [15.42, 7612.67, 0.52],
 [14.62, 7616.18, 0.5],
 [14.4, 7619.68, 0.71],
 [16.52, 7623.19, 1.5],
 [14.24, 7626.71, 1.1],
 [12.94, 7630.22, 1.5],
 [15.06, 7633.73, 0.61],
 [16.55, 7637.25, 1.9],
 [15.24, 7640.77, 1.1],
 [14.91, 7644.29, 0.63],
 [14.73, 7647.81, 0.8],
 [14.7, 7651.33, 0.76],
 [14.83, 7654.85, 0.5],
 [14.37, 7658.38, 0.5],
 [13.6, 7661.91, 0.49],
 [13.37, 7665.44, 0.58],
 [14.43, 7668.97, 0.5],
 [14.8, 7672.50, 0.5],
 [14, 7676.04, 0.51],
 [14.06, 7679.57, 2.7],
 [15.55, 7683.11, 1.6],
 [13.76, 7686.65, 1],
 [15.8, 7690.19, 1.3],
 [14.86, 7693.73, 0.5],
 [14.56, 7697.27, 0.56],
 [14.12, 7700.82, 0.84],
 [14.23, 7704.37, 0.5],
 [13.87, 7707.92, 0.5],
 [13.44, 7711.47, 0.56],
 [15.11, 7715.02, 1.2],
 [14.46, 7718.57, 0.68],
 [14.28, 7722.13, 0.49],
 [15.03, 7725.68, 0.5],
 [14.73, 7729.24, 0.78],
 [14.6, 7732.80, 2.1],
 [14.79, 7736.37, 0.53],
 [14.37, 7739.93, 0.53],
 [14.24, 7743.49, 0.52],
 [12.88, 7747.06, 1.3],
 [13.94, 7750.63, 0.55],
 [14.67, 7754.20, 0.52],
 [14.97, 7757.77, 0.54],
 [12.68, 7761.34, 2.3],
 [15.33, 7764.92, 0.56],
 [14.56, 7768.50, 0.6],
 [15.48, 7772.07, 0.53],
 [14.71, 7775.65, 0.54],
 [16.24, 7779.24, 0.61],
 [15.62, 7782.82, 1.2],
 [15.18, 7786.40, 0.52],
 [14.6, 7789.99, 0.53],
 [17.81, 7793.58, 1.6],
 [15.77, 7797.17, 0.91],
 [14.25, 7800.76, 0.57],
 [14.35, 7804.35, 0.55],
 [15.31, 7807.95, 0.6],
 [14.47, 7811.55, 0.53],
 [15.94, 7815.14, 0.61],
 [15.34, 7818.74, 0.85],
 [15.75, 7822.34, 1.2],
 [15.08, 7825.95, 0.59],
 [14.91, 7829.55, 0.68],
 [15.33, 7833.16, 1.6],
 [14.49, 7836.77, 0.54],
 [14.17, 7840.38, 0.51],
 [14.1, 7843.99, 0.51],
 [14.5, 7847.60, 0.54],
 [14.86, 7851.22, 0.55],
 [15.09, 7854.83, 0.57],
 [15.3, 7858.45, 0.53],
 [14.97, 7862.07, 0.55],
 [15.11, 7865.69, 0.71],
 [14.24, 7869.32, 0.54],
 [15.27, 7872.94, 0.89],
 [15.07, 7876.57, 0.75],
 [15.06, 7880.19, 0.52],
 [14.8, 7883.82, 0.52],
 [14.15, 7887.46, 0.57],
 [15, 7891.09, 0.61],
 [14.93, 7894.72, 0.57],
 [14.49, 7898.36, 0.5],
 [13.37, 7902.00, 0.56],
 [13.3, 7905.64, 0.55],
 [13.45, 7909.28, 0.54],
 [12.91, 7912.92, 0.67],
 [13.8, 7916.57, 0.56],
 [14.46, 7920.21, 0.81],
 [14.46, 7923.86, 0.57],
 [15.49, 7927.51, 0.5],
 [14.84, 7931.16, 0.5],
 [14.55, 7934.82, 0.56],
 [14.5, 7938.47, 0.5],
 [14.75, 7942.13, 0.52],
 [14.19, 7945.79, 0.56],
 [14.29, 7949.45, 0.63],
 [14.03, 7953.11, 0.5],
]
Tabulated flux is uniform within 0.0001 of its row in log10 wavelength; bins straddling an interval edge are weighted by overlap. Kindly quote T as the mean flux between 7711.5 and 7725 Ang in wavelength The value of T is 14.5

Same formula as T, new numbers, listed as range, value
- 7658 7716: 14.3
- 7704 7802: 14.7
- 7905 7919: 13.4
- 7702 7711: 14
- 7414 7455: 16.2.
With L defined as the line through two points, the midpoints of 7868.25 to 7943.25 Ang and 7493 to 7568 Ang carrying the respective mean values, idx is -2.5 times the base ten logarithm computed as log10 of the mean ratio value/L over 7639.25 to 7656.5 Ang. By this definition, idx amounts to 0.06 mag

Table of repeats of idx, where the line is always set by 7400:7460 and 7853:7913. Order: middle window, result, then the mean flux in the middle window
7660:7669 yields 0.12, 13.7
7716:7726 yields 0.03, 14.6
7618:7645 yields 0.02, 15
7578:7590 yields -0.03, 15.9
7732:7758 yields 0.05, 14.3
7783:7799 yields -0.07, 15.8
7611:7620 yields 0.04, 14.9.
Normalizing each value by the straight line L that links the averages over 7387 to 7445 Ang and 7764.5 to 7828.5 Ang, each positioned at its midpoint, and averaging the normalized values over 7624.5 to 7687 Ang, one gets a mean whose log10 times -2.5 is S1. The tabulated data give 0.07 mag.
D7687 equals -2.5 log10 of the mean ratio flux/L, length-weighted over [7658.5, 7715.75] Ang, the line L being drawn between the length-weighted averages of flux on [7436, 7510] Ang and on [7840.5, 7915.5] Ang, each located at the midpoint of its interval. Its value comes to 0.05 mag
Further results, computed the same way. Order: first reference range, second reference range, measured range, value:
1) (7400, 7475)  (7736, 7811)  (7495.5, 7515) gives 0.01 mag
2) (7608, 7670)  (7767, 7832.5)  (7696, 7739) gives 0.04 mag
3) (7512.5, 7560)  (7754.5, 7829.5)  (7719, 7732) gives 0.06 mag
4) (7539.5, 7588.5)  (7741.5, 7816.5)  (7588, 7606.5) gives 0.03 mag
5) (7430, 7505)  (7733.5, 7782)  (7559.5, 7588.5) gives -0.05 mag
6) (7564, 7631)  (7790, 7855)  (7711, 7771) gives 0.06 mag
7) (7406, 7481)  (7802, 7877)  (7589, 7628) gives 0.01 mag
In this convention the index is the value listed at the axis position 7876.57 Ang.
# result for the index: 15.07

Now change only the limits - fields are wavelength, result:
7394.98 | 14.8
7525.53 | 16.41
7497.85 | 16.64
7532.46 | 15.27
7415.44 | 16.23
